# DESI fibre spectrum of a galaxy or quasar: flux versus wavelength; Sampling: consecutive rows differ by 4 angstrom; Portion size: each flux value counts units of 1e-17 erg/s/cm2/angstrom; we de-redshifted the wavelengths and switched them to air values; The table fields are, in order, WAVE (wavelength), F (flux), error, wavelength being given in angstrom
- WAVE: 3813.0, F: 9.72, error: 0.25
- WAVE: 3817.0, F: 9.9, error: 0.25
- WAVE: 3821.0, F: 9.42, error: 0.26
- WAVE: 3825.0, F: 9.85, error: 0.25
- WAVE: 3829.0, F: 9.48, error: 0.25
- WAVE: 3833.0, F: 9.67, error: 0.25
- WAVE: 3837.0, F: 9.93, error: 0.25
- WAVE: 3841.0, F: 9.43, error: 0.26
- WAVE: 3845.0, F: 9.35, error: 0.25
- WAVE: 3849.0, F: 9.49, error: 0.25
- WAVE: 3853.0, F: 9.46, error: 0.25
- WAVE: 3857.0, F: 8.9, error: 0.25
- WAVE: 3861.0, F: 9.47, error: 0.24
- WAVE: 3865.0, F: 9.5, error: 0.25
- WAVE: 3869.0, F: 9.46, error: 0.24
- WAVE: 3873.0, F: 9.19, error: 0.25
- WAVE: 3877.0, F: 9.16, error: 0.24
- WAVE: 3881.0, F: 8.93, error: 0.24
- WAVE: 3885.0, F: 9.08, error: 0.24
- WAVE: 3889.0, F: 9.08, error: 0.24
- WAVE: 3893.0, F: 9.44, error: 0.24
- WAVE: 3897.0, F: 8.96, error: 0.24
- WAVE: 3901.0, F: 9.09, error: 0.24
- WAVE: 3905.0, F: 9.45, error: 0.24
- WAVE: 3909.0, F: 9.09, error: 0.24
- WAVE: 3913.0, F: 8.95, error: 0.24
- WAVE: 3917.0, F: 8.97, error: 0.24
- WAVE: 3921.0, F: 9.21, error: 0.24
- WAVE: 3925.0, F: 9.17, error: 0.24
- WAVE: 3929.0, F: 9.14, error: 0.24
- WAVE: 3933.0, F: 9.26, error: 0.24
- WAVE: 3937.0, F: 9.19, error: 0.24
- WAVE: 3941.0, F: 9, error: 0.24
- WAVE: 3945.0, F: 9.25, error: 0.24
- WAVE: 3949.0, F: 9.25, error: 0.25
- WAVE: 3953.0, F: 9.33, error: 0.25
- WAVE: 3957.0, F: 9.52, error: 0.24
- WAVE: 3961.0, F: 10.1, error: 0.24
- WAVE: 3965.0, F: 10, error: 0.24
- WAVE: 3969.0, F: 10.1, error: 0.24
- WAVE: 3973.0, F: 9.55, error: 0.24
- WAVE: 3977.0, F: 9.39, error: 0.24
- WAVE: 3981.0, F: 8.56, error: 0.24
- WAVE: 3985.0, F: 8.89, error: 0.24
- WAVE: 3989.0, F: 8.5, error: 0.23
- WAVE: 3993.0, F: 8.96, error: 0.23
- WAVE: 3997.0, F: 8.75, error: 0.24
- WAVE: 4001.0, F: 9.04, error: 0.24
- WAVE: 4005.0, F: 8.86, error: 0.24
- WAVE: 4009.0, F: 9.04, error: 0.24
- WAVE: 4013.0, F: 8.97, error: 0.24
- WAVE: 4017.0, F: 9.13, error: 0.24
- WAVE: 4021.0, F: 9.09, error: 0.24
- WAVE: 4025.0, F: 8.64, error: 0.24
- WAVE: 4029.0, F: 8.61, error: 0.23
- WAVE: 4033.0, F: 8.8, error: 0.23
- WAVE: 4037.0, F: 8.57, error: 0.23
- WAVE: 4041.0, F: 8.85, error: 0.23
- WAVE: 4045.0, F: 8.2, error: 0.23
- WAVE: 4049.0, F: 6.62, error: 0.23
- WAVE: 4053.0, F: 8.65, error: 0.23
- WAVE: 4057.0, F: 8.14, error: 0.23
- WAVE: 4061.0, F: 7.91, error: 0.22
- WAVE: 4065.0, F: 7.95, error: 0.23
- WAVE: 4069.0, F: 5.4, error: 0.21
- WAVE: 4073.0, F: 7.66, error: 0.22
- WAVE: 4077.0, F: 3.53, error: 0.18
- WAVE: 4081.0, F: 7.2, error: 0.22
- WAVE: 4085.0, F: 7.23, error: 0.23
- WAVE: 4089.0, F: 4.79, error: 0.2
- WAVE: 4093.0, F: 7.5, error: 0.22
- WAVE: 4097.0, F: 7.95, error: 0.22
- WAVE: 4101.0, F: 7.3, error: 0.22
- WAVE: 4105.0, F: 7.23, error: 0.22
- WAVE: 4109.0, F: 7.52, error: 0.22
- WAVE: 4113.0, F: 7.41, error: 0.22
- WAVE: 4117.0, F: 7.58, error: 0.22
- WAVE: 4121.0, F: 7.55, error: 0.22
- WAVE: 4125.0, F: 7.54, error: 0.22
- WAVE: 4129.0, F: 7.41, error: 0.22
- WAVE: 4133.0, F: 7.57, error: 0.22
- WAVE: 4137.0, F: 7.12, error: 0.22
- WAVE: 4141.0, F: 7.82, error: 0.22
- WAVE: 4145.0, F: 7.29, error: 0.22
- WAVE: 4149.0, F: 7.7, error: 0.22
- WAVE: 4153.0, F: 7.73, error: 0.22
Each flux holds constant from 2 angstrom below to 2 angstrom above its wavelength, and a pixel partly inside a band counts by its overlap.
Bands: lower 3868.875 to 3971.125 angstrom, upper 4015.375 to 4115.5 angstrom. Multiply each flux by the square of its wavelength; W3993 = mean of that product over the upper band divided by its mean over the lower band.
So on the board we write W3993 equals 0.9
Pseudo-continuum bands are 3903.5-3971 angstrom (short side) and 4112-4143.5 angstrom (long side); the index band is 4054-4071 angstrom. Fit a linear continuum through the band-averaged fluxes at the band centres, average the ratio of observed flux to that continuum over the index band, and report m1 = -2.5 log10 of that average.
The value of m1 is 0.100 mag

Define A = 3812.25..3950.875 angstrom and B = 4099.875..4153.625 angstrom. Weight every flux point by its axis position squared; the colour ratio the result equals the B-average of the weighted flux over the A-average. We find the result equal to 0.9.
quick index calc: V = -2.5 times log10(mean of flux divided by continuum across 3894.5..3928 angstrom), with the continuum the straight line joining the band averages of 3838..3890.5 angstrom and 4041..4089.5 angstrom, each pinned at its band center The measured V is -0.042 mag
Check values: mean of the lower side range 9.28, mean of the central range 9.12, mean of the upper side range 7.09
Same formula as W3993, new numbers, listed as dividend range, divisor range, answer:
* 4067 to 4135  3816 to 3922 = 0.84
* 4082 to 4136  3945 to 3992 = 0.83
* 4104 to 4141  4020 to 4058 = 0.93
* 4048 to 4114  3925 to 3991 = 0.81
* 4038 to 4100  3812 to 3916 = 0.85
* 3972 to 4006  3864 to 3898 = 1.03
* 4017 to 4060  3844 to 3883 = 0.99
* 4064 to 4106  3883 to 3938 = 0.79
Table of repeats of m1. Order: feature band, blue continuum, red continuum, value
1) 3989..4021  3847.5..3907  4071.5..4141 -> -0.12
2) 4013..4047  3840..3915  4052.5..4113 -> -0.15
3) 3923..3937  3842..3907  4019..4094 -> -0.06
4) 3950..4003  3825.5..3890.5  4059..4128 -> -0.14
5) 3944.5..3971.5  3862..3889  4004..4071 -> -0.11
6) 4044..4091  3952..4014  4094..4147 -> 0.18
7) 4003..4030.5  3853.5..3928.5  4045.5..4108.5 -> -0.15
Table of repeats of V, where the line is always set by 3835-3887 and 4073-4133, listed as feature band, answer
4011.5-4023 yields -0.16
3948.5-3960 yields -0.12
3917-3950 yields -0.06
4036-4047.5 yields -0.11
